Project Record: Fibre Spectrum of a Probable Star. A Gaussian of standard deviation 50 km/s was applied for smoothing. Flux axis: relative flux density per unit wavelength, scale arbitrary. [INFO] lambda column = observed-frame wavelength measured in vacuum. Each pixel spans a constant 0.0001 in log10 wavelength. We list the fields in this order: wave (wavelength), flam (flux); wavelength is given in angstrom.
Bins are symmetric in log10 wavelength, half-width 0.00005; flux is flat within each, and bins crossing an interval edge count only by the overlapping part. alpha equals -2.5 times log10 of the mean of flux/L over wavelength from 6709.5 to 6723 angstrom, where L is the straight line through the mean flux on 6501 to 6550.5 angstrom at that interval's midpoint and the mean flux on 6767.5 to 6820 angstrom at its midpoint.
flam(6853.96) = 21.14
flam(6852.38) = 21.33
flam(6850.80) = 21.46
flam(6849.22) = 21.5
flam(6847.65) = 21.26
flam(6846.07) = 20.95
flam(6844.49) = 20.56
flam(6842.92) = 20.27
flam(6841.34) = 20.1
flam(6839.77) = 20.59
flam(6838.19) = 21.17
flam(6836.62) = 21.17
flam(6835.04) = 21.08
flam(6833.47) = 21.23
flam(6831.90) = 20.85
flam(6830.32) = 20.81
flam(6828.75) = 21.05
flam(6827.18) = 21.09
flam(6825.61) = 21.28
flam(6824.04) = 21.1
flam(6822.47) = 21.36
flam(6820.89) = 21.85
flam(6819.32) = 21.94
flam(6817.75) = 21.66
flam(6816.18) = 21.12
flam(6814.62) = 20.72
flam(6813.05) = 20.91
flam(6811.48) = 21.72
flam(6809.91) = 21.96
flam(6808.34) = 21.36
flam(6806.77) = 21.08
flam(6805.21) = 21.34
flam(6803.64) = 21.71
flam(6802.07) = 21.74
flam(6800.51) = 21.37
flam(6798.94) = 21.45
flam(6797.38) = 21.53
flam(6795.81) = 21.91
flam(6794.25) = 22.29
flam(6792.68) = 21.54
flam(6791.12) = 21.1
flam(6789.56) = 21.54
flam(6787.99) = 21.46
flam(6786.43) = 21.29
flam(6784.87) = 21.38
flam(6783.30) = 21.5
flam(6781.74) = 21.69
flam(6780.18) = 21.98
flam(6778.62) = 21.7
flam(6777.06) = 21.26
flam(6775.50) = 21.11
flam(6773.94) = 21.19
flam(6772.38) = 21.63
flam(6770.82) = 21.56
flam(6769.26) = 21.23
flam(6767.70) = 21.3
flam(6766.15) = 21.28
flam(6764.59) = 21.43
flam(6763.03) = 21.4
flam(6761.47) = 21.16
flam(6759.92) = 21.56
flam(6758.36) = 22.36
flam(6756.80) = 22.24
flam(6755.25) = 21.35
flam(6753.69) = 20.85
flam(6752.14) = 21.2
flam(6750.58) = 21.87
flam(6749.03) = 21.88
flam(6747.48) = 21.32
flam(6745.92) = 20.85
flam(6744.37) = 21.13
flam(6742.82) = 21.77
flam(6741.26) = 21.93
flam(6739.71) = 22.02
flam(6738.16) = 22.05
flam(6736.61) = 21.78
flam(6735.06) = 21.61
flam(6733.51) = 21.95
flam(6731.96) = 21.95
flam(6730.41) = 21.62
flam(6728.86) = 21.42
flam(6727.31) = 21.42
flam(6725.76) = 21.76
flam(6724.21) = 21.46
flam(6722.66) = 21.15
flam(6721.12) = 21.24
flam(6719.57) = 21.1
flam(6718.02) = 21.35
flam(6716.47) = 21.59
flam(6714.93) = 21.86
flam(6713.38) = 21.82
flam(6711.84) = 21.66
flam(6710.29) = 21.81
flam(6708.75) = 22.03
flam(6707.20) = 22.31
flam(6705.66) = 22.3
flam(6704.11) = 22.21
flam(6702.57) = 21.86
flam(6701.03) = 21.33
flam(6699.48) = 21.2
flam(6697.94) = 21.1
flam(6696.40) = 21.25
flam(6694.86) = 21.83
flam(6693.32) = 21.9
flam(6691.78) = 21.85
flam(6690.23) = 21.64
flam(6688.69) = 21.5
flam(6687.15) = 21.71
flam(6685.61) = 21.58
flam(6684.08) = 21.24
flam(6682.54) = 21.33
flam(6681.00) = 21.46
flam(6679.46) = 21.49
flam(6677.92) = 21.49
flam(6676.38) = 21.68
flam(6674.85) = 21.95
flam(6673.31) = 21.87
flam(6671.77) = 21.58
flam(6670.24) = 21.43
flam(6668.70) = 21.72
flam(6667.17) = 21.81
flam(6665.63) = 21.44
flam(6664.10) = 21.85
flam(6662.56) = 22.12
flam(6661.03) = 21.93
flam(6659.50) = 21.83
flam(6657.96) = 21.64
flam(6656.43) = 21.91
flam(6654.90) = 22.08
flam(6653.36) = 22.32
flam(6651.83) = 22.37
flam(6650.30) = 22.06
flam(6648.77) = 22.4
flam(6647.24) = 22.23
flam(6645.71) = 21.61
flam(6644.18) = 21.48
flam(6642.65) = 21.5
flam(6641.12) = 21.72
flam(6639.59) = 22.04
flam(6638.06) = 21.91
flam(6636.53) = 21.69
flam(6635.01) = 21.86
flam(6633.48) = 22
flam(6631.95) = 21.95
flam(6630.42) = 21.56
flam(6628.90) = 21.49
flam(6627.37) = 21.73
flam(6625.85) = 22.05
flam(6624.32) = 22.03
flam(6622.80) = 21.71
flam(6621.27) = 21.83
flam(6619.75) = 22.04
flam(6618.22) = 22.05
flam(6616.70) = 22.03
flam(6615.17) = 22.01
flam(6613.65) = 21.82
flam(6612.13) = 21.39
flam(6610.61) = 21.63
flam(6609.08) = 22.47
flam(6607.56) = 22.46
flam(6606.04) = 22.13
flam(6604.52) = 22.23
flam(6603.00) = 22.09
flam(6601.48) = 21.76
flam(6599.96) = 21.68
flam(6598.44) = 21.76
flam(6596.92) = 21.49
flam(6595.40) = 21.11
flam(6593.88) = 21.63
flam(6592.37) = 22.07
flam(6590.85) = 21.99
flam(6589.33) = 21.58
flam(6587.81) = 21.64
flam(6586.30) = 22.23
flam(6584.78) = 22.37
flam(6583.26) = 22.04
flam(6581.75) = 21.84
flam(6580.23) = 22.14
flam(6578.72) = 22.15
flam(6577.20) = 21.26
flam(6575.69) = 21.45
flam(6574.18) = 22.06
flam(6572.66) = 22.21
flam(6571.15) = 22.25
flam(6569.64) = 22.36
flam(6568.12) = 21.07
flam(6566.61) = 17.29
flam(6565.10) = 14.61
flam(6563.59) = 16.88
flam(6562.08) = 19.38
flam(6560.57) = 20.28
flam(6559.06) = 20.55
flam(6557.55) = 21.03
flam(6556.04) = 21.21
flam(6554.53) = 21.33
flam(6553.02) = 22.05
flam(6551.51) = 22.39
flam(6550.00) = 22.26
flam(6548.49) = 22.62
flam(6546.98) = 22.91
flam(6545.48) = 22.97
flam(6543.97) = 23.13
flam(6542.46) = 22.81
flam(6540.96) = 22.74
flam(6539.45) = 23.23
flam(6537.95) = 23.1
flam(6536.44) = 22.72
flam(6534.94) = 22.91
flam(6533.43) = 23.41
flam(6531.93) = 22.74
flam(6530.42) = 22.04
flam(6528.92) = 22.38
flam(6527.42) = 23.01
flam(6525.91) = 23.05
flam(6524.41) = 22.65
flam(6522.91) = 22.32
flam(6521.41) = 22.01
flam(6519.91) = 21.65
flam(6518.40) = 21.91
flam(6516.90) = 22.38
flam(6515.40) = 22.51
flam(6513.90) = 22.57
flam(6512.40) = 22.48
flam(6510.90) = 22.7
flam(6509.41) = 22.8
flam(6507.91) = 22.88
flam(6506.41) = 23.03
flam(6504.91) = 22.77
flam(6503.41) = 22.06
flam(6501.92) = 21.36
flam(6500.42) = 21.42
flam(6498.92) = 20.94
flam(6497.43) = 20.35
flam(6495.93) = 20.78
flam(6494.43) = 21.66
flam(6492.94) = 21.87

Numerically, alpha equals 0.01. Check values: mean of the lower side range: 22.6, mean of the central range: 21.5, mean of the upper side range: 21.5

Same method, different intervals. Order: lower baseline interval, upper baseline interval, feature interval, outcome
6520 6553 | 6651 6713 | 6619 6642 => 0.01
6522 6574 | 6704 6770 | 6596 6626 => -0.01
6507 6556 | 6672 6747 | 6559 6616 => 0.05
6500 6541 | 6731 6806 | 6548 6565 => 0.09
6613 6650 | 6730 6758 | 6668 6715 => 0.00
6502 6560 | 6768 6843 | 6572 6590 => 0.02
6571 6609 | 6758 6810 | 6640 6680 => 0.00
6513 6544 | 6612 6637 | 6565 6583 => 0.05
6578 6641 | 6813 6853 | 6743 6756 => 0.00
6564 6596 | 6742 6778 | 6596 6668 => -0.03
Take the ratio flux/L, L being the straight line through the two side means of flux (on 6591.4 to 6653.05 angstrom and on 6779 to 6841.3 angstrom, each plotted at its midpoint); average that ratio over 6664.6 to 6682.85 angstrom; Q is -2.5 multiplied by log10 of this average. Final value 0.01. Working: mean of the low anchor 21.9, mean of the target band 21.6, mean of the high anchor 21.4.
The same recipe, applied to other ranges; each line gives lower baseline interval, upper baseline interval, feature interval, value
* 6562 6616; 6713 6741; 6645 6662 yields -0.03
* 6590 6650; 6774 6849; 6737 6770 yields 0.00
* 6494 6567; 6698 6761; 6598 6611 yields -0.01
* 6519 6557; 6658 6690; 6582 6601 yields 0.02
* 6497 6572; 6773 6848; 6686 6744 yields -0.01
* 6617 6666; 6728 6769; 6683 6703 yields 0.01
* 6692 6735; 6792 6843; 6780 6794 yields -0.01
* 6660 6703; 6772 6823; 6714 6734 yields 0.00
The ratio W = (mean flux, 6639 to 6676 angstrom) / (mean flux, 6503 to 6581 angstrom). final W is 1.00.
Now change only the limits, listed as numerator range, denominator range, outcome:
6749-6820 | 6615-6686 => 0.99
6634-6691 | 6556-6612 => 1.02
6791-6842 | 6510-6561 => 0.95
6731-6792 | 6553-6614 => 1.01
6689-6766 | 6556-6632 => 1.01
